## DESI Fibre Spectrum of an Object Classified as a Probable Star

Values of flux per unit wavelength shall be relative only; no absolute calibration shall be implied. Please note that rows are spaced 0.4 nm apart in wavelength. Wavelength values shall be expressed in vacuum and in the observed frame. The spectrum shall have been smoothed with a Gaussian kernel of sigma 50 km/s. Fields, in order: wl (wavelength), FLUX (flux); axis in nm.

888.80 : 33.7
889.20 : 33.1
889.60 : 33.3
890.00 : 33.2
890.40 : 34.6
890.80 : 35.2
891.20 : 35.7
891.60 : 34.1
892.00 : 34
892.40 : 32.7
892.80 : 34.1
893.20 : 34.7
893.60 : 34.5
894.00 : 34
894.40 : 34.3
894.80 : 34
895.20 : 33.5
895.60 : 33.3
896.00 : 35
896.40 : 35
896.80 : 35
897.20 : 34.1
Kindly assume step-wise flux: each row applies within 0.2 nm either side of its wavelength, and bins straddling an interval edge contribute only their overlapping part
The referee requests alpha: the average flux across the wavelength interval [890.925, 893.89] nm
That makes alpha 34.3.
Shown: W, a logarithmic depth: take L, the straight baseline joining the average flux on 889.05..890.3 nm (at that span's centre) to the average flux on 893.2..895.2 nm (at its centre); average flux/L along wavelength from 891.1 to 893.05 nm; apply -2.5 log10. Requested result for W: -0.01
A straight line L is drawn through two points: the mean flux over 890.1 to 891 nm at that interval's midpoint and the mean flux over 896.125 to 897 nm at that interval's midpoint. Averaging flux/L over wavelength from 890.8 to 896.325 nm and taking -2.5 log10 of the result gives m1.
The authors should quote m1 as 0.020 mag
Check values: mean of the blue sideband 34.7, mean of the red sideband 35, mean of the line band 34.2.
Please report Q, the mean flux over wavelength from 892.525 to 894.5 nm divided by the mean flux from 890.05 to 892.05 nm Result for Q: 0.99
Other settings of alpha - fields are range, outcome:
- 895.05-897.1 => 34.4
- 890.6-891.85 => 35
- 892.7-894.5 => 34.3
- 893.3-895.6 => 34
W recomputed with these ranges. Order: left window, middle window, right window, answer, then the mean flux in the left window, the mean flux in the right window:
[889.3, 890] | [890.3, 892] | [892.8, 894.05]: -0.04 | 33.2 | 34.4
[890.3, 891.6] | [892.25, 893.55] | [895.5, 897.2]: 0.03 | 35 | 34.6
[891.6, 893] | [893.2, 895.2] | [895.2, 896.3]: -0.01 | 33.7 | 34.1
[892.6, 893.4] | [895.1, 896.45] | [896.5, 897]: 0.02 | 34.4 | 35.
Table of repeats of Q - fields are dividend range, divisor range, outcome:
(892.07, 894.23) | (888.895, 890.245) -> 1.02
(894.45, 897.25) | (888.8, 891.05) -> 1.01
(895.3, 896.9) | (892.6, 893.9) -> 1.00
